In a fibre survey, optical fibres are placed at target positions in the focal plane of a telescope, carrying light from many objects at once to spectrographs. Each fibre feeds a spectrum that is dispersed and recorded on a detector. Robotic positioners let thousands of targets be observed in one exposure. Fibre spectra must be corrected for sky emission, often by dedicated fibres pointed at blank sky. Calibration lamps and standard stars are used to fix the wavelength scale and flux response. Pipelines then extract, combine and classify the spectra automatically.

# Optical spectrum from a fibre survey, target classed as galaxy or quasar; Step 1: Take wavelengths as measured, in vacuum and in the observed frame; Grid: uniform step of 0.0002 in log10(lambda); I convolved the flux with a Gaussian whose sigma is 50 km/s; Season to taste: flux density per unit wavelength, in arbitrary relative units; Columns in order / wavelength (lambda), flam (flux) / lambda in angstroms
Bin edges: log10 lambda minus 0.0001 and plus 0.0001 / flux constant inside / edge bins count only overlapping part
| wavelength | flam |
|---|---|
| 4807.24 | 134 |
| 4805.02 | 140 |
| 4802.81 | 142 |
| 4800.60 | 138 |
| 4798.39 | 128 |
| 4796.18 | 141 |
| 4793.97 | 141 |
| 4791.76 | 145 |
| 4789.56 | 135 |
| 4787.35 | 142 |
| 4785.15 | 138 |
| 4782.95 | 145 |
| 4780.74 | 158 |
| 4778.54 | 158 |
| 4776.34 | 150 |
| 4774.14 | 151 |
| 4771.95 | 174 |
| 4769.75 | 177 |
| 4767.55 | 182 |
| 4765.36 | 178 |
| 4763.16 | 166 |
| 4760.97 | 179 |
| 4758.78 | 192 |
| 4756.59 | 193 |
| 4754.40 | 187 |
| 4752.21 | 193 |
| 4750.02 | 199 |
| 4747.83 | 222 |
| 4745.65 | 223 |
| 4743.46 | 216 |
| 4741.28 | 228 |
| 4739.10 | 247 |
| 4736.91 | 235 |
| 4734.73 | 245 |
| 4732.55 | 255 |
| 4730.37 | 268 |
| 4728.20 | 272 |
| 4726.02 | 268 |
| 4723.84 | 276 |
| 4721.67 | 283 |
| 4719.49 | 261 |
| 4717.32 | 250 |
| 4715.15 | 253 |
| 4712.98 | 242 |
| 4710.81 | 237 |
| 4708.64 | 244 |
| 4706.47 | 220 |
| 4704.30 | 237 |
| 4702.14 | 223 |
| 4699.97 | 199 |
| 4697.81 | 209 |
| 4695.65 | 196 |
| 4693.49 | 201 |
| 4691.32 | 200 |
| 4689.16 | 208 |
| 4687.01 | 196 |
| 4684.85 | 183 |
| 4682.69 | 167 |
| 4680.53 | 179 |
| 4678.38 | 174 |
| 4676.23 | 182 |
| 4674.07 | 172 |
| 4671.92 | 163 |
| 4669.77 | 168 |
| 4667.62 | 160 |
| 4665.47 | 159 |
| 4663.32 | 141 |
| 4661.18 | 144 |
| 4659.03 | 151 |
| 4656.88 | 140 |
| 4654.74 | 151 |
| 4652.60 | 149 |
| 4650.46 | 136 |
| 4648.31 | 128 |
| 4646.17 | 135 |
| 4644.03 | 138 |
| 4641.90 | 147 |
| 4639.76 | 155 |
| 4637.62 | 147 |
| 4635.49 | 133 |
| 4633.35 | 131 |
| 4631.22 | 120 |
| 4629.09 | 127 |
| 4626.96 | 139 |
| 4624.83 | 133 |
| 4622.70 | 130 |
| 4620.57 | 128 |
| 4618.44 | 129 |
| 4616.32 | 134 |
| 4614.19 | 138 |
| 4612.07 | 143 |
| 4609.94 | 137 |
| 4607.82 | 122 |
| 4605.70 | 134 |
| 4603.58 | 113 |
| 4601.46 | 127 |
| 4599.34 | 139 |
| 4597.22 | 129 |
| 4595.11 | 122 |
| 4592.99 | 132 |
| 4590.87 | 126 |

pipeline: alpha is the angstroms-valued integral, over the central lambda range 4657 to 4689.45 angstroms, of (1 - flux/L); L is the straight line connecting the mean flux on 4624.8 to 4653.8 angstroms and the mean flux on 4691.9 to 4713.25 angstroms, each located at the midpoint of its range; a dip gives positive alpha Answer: 2.43 angstroms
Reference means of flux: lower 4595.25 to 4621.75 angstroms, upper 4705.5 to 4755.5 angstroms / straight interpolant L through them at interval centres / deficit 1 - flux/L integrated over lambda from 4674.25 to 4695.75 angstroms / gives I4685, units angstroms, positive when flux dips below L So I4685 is 1.3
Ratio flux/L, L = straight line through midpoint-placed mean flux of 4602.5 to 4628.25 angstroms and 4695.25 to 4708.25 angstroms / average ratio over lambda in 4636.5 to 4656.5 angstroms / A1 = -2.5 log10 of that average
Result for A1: 0.14 mag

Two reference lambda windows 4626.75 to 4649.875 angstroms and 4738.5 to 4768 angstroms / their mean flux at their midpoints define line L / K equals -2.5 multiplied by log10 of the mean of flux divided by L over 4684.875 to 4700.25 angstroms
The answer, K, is -0.20 mag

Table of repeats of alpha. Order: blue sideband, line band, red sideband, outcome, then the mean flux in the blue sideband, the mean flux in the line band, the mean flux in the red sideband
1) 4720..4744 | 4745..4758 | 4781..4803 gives 1.0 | 255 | 202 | 140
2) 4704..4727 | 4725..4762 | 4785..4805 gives -2.0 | 252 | 225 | 139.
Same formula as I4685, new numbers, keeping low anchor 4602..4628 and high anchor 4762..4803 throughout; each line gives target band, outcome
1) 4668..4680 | -2.82 angstroms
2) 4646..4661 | -0.62 angstroms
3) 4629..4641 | -0.21 angstroms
